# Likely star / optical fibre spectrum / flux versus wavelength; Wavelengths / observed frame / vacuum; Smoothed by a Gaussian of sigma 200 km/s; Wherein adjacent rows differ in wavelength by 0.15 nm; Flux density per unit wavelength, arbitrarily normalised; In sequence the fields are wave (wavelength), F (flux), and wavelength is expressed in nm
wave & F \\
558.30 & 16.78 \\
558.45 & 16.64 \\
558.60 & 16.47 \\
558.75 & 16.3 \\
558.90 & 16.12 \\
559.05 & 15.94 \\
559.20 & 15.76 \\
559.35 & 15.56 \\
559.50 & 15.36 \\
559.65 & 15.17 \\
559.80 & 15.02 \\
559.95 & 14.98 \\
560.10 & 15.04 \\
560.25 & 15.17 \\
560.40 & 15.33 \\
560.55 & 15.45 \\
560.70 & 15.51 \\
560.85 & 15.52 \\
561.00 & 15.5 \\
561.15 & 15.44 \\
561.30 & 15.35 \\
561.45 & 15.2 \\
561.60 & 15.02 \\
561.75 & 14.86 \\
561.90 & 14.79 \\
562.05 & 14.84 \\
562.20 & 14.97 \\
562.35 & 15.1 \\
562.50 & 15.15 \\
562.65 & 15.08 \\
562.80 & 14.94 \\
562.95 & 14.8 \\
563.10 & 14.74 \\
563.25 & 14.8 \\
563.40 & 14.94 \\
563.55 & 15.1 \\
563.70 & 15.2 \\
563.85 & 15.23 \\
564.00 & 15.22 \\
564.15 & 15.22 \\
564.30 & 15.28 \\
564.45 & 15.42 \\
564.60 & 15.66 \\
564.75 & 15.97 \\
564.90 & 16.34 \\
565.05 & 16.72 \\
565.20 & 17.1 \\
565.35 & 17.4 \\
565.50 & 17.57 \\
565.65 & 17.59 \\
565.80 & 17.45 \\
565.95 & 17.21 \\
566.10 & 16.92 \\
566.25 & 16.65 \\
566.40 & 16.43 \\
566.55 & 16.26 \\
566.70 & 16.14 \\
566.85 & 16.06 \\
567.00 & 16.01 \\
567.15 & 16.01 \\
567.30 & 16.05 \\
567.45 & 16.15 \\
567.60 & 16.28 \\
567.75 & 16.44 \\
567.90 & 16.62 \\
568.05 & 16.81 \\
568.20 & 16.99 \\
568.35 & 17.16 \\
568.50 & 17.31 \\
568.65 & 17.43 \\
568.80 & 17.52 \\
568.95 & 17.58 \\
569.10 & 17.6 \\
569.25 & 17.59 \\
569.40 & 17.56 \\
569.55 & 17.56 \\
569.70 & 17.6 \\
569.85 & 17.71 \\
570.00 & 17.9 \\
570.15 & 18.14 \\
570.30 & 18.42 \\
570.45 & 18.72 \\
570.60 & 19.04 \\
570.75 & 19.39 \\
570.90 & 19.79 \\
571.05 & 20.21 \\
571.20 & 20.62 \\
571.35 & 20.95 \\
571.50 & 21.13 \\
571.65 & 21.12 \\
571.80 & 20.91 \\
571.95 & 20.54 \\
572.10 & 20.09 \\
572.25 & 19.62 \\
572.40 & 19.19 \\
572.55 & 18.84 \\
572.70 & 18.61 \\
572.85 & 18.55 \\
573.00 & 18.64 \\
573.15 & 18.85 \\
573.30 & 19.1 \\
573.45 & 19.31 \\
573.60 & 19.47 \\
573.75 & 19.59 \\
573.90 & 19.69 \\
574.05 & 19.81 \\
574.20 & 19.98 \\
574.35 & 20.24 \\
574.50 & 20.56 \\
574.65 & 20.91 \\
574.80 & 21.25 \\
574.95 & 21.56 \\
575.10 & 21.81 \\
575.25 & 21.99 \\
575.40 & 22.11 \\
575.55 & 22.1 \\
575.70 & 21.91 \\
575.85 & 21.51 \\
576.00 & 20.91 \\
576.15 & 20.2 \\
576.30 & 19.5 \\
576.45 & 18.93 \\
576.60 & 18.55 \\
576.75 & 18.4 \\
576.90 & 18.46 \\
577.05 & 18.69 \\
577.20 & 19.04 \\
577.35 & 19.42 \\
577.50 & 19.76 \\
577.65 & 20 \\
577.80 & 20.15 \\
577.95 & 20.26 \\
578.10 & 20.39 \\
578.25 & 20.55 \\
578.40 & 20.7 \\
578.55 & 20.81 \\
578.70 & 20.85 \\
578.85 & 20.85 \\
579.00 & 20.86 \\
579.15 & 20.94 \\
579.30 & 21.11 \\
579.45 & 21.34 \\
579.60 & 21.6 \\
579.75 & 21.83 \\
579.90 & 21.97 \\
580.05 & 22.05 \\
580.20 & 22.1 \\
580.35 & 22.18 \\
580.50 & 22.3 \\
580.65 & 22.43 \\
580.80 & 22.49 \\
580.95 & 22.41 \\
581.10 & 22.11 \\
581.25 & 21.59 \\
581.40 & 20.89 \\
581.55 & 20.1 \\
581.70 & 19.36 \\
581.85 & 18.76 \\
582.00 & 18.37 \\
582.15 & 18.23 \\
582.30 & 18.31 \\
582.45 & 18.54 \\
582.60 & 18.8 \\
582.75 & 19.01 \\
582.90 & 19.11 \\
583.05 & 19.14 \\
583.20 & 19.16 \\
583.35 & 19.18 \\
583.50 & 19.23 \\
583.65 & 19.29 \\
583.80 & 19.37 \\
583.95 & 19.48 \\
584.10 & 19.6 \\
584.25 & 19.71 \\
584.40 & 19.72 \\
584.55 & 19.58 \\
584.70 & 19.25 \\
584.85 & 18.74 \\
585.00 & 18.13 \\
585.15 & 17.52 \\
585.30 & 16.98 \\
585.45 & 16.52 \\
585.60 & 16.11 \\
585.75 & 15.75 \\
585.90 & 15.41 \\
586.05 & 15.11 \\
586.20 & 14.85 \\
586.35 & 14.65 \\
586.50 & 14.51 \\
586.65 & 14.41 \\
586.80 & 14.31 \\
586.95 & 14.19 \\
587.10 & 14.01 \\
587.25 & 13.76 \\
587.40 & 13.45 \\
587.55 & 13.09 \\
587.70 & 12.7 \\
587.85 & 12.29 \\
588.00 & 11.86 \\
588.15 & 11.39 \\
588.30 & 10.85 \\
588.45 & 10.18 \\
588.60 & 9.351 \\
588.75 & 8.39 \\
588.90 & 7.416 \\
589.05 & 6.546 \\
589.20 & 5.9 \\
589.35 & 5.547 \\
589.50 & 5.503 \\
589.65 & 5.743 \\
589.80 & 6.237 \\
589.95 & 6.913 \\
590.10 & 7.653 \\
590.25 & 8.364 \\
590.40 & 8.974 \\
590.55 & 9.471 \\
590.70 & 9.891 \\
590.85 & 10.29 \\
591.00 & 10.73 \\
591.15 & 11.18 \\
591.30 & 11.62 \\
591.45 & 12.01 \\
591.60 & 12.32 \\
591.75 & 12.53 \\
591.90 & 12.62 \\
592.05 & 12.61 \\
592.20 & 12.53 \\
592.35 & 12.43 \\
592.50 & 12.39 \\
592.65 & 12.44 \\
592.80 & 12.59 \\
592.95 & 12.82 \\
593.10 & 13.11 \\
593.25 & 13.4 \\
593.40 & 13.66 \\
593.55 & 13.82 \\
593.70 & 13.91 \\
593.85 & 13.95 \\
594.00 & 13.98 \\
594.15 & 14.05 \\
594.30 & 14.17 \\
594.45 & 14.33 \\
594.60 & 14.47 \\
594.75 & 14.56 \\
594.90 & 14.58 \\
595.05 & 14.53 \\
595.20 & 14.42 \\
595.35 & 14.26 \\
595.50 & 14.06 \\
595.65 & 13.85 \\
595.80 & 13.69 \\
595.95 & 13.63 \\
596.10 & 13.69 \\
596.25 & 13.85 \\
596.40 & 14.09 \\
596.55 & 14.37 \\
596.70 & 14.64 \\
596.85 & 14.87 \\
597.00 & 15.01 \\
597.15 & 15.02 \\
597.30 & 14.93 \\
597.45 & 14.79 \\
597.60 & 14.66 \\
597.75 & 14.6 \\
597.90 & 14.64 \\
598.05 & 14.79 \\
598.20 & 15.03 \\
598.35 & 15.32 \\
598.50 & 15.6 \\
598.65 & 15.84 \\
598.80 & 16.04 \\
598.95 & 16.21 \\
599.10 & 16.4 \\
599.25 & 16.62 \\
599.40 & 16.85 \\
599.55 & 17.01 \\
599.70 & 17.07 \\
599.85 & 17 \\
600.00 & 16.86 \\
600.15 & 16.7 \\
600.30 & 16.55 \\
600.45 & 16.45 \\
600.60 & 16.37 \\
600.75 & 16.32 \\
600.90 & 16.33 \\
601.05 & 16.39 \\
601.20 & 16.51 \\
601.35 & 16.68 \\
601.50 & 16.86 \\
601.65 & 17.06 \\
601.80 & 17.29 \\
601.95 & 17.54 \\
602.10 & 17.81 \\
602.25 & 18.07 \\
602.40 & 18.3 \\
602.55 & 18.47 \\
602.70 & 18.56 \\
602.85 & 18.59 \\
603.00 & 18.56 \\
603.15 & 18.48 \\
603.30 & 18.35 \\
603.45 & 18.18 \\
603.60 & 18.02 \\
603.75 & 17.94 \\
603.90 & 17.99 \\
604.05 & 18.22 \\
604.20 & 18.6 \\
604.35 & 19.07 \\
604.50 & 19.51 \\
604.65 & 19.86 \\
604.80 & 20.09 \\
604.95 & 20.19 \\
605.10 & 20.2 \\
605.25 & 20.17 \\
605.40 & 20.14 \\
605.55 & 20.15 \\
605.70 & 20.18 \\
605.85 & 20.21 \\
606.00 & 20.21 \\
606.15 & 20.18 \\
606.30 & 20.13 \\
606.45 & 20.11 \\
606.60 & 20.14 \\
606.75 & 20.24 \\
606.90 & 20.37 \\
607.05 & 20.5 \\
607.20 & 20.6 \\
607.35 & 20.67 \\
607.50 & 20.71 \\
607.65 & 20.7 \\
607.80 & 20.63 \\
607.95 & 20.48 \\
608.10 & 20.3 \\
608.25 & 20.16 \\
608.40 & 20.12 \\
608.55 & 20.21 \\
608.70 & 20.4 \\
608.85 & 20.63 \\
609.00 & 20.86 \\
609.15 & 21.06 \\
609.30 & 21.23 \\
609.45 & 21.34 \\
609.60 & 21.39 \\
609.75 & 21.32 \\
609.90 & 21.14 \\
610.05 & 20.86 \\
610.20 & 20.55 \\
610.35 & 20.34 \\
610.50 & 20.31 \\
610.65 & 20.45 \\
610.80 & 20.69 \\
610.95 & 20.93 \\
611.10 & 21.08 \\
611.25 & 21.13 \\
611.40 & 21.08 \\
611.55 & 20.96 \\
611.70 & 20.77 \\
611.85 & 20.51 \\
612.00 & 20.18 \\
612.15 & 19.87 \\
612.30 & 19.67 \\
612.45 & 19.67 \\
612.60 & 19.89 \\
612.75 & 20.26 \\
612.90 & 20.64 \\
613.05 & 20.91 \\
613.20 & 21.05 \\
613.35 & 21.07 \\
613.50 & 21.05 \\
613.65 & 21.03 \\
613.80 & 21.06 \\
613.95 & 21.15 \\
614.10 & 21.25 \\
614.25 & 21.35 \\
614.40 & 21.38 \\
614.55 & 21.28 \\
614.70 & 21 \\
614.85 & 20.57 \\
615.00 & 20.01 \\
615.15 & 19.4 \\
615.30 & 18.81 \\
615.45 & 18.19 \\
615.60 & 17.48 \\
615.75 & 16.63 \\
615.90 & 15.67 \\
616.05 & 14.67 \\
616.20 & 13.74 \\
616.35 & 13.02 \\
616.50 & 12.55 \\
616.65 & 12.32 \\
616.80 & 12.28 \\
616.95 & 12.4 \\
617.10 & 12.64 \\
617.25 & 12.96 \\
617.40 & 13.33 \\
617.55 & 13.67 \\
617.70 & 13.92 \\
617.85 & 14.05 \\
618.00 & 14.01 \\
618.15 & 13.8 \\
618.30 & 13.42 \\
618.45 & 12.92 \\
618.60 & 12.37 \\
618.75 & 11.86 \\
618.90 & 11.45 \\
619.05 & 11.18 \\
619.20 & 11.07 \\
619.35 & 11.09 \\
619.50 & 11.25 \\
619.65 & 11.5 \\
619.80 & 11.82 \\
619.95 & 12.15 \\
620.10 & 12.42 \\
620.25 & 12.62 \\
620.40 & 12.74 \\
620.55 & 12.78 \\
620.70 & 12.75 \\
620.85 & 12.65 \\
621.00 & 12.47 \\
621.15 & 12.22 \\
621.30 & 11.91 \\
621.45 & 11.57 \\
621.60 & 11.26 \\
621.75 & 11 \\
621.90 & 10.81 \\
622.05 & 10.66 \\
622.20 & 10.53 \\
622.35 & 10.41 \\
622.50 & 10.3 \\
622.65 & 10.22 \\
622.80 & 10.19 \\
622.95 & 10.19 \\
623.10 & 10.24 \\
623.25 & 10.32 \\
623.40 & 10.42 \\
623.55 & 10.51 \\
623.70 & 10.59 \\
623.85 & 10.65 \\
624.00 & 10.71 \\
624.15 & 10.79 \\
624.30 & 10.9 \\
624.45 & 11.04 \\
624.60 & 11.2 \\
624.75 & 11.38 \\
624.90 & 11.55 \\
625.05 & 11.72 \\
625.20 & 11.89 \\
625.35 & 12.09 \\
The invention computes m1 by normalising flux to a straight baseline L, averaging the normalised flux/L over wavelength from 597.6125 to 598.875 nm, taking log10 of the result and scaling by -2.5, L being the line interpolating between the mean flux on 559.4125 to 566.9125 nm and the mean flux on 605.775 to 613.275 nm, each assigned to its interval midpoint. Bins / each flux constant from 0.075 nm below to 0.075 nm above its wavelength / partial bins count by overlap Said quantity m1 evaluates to 0.262 mag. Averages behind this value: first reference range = 15.6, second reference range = 20.6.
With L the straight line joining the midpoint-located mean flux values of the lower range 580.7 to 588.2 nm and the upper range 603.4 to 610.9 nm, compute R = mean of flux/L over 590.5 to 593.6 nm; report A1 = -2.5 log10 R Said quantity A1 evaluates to 0.451 mag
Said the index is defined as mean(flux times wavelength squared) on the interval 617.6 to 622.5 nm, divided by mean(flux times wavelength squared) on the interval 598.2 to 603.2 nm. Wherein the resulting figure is 0.76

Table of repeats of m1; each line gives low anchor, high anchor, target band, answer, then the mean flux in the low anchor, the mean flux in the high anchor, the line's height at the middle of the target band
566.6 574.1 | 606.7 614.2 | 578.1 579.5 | -0.11 mag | 18.4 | 20.7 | 18.8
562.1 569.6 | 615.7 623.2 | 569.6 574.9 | -0.23 mag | 16.3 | 12.3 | 15.8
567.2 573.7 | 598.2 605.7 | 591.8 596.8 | 0.29 mag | 18.5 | 17.7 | 17.9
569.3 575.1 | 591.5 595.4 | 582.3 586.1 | -0.14 mag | 19.5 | 13.5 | 16.1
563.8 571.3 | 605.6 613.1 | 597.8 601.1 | 0.22 mag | 17.1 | 20.5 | 19.7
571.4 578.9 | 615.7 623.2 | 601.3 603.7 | -0.18 mag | 20.1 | 12.3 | 15.3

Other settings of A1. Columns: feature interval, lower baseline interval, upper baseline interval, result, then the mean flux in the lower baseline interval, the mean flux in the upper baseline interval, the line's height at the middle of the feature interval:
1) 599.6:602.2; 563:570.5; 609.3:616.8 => 0.12 mag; 16.6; 19.6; 18.8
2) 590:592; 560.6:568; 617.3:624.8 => 0.29 mag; 15.8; 11.7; 13.9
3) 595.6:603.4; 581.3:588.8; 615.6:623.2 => -0.10 mag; 16.5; 12.3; 14.7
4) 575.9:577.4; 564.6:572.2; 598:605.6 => -0.09 mag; 17.8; 17.6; 17.7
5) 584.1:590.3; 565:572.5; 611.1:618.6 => 0.36 mag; 17.9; 17.7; 17.8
